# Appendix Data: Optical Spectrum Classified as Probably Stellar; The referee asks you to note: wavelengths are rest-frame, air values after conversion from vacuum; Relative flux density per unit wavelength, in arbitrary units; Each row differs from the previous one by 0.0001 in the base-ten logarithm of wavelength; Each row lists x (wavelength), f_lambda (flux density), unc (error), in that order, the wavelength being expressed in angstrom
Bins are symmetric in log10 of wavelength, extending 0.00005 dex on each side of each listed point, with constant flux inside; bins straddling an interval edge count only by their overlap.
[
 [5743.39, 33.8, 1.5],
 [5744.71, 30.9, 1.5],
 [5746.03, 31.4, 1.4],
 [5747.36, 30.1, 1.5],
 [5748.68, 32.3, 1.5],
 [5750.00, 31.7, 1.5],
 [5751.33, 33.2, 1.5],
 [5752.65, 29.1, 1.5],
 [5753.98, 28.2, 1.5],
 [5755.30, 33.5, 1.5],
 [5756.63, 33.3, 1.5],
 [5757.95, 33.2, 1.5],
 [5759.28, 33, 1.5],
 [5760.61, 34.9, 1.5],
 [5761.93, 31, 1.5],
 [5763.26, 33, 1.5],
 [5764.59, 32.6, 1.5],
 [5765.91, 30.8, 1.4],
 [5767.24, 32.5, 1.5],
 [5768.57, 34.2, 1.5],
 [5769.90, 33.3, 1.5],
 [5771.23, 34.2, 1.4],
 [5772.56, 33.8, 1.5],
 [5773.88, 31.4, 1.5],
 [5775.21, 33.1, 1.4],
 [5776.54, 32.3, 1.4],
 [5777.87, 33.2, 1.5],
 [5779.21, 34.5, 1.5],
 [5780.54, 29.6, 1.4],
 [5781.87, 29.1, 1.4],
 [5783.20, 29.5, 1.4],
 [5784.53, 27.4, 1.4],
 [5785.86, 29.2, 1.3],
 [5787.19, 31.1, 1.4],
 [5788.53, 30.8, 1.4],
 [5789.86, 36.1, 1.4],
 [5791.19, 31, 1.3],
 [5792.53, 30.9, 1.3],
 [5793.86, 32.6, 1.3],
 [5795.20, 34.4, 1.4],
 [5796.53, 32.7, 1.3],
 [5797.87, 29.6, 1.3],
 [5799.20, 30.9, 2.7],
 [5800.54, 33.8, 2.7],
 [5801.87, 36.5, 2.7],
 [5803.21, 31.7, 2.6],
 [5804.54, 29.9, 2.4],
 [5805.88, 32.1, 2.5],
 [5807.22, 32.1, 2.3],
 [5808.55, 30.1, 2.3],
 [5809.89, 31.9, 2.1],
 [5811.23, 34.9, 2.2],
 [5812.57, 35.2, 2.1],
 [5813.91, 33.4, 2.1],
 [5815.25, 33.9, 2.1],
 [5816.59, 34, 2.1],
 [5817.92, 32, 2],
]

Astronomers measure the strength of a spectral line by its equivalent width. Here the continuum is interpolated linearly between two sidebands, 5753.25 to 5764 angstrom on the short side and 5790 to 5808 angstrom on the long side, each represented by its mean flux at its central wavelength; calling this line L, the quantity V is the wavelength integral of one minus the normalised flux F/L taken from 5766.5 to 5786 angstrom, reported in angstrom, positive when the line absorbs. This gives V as 0.3 angstrom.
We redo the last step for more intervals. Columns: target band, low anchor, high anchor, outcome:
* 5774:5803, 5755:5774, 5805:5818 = 1.03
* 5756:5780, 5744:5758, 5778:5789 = -1.68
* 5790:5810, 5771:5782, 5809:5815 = 0.68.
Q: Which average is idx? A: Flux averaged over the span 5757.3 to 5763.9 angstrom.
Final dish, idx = 33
